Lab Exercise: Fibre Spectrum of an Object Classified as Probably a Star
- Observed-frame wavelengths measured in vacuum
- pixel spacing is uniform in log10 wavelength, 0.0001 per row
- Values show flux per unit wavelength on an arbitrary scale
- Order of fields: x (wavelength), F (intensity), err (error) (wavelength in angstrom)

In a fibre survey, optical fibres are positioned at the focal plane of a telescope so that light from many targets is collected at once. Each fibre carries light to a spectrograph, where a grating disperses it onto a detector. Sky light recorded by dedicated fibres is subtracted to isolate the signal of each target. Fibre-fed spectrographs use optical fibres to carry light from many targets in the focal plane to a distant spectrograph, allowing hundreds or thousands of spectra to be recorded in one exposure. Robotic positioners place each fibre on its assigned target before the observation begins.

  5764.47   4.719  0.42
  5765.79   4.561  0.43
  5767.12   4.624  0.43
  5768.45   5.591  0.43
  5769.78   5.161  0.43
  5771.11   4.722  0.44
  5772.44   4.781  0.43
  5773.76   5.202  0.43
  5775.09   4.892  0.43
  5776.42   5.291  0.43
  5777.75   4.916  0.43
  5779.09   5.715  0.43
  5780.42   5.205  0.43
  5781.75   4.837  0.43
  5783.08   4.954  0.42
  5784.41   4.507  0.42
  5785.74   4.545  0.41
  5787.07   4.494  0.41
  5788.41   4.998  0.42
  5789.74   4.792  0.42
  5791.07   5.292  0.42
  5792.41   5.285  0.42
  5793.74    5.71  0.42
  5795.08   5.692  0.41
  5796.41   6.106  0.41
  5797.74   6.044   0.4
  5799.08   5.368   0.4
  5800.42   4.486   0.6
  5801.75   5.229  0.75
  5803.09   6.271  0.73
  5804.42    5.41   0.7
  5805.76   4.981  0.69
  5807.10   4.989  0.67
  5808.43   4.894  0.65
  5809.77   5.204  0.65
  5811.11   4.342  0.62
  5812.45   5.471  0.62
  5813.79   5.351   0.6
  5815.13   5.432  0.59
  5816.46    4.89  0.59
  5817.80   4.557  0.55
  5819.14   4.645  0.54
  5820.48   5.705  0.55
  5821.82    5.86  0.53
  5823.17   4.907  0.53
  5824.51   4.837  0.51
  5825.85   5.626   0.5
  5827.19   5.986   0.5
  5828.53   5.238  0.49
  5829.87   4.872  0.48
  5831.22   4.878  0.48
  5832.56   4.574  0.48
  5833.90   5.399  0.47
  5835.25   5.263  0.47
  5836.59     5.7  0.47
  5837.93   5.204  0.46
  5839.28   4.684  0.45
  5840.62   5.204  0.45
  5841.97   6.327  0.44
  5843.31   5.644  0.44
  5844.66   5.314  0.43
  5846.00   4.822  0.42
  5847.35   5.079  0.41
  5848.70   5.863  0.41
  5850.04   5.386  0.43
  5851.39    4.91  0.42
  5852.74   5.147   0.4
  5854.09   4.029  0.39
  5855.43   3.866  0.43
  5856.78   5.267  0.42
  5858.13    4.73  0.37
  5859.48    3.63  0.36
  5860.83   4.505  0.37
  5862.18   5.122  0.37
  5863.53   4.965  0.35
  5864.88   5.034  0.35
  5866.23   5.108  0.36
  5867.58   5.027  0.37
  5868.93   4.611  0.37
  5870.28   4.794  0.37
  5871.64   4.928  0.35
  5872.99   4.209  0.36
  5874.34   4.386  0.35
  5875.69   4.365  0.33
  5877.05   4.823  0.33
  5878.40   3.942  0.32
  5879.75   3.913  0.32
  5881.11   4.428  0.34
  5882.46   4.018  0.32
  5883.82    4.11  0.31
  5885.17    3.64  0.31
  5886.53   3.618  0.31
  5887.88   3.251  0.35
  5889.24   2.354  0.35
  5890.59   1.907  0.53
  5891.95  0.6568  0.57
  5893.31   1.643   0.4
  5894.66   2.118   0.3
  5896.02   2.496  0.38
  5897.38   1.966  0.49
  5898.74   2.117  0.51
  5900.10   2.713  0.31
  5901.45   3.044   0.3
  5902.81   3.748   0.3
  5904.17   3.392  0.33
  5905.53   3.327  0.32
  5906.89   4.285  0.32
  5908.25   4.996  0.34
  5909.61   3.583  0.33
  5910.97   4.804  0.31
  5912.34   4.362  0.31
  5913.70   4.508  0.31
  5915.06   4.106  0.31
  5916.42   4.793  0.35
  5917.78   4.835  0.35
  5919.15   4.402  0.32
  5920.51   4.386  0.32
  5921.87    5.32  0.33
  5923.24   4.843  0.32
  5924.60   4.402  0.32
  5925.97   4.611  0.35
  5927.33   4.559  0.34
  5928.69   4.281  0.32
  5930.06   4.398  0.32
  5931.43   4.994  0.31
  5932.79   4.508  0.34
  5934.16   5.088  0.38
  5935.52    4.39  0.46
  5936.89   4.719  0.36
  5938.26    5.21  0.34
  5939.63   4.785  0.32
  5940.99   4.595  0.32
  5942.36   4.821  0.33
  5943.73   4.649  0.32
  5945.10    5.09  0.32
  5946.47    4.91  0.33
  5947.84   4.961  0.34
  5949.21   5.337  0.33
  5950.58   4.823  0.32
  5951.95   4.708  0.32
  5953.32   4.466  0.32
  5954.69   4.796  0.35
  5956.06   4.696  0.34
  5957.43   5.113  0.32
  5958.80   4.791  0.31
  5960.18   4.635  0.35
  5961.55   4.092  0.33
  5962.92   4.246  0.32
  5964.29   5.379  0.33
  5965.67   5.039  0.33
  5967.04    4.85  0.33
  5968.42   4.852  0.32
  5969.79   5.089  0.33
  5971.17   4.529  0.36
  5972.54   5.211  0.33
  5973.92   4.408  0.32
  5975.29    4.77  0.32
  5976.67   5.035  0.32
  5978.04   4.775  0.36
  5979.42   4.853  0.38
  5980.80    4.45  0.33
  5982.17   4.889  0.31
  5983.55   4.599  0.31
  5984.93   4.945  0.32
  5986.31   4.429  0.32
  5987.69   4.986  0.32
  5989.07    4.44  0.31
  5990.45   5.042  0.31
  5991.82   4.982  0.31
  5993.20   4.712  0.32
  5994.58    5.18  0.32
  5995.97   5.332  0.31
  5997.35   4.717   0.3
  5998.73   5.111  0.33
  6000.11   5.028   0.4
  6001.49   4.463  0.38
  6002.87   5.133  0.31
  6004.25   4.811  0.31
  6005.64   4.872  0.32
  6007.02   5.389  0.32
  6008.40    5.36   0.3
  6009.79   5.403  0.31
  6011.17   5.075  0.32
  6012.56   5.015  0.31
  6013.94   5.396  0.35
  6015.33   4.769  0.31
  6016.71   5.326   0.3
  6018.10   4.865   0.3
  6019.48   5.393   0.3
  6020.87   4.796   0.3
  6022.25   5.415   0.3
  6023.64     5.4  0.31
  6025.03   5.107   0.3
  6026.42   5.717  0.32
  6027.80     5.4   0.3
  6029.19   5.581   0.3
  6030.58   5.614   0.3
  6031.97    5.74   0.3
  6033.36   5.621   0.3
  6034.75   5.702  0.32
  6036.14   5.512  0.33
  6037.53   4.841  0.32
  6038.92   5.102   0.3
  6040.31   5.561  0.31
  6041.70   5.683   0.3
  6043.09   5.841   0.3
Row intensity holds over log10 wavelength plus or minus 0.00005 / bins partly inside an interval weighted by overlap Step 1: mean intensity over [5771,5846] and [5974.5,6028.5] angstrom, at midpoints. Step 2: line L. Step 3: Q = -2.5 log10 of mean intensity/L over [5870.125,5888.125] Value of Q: 0.22 mag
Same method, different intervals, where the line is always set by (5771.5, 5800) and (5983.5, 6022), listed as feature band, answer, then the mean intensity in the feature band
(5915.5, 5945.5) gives 0.08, 4.7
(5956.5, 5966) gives 0.06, 4.74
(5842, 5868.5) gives 0.03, 4.95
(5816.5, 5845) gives -0.03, 5.25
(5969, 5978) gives 0.04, 4.84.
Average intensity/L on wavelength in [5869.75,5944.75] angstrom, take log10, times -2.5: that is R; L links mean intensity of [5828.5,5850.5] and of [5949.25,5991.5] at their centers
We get 0.25 mag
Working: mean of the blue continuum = 5.26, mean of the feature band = 3.99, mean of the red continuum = 4.78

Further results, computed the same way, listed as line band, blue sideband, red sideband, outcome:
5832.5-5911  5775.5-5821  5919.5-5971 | 0.186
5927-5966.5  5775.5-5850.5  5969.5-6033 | 0.072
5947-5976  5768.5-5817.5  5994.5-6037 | 0.090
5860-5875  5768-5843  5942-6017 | 0.067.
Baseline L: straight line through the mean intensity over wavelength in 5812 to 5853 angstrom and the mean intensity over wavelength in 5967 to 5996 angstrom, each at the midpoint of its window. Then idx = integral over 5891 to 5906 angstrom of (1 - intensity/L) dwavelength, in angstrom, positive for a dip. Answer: 7.7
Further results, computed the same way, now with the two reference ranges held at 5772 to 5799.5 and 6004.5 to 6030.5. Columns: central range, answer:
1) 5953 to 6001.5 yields 3.86 angstrom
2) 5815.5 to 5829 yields -0.12 angstrom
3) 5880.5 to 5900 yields 9.27 angstrom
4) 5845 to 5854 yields 0.11 angstrom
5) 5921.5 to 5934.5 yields 1.34 angstrom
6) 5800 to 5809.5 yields -0.03 angstrom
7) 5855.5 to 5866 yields 0.97 angstrom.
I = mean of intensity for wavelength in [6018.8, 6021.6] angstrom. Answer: 5.1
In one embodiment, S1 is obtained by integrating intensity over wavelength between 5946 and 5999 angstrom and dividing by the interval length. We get 4.82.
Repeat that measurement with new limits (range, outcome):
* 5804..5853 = 5.2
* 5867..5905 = 3.43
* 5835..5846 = 5.39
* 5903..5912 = 4.06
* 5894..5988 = 4.46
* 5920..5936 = 4.66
